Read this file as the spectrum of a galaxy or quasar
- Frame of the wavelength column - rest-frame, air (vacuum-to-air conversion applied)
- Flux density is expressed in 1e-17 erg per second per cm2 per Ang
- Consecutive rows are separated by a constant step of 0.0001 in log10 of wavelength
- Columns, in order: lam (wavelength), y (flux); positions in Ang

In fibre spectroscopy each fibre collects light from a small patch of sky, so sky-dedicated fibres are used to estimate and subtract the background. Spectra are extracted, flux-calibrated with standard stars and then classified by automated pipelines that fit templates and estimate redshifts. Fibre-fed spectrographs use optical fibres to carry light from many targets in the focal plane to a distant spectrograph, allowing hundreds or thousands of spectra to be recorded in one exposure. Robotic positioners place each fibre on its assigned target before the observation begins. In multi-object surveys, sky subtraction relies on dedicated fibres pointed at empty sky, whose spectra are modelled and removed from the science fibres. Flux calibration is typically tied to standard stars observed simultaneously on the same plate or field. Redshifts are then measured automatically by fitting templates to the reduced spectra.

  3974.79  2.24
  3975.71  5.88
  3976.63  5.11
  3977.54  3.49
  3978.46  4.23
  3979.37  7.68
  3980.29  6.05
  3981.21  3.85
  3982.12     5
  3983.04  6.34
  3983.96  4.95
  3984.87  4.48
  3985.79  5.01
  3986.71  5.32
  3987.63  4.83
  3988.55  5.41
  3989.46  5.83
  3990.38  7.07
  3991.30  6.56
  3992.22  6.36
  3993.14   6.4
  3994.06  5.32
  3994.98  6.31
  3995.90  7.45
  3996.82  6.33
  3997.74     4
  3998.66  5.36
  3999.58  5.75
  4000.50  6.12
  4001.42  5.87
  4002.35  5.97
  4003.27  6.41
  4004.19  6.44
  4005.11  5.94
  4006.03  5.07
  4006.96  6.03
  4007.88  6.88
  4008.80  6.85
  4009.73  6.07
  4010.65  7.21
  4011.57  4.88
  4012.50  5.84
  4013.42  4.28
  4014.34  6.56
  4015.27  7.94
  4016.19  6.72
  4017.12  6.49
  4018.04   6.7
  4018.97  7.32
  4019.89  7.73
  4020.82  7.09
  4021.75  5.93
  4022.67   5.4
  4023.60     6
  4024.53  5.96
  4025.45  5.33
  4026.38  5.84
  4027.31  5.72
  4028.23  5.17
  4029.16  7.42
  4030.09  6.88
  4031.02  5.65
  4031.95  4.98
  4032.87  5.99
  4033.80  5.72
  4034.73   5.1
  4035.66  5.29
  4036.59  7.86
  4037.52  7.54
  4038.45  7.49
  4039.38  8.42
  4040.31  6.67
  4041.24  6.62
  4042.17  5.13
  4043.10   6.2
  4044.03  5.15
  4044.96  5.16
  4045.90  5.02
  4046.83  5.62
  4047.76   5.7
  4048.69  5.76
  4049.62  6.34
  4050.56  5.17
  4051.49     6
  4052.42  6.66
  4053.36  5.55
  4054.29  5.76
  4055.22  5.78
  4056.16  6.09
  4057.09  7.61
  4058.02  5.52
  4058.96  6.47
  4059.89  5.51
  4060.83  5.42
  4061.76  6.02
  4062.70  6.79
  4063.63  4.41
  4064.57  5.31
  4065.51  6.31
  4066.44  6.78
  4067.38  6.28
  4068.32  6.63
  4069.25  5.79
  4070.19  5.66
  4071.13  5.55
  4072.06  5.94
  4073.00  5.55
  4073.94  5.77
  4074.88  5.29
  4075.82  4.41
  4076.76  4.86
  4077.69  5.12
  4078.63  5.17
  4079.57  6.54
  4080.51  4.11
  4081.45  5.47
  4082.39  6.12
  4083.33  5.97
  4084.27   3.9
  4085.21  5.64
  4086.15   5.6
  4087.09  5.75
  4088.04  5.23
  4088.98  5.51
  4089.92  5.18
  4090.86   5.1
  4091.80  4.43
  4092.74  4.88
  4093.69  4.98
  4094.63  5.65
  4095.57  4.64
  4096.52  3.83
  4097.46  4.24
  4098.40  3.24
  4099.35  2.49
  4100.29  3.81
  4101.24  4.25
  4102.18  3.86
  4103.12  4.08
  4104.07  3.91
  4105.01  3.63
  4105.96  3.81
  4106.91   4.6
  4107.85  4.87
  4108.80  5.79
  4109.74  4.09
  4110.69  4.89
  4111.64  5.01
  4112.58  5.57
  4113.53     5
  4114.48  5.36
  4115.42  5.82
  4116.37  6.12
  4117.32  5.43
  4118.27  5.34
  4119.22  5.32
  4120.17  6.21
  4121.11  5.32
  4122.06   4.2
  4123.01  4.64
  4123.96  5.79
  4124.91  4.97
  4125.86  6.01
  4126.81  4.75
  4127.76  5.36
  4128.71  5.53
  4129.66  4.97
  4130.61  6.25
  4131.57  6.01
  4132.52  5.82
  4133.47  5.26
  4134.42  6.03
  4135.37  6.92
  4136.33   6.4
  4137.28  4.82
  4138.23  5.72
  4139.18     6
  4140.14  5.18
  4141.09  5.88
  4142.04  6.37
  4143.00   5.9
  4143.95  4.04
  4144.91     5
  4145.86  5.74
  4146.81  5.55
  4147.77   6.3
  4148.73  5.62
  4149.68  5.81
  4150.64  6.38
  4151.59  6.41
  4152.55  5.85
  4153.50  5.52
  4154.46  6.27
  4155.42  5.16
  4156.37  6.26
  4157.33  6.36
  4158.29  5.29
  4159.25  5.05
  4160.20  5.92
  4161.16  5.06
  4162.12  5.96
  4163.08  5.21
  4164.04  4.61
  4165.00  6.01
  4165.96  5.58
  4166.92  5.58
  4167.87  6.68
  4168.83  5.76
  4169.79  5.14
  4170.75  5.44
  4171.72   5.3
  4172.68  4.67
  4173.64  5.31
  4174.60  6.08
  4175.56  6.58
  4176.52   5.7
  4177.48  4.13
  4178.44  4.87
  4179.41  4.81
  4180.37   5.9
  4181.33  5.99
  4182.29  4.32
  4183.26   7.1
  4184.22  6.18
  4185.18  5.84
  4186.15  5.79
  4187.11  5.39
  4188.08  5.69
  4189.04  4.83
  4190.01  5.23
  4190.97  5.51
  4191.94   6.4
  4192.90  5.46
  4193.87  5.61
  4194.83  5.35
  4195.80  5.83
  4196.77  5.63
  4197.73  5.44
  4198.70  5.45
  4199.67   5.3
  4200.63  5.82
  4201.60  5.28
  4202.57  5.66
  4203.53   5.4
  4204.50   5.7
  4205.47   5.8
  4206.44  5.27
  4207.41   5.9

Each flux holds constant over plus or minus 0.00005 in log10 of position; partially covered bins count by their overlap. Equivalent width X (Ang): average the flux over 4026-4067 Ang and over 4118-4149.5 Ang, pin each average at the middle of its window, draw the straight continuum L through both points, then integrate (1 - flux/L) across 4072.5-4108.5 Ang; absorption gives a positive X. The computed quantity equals 6.3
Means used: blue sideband 6.04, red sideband 5.56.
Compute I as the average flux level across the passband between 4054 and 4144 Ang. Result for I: 5.31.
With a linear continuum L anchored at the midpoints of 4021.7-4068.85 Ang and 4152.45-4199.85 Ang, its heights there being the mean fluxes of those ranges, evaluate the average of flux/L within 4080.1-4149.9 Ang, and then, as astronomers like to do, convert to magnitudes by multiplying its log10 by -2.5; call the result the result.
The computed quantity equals 0.12 mag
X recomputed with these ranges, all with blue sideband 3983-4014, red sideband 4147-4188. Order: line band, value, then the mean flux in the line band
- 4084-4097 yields 1.6 Ang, 5.04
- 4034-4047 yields -1.0 Ang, 6.23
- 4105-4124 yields 2.0 Ang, 5.11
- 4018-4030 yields -1.0 Ang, 6.28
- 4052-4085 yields 0.3 Ang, 5.72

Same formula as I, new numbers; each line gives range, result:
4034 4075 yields 6.02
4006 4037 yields 6.18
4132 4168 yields 5.72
